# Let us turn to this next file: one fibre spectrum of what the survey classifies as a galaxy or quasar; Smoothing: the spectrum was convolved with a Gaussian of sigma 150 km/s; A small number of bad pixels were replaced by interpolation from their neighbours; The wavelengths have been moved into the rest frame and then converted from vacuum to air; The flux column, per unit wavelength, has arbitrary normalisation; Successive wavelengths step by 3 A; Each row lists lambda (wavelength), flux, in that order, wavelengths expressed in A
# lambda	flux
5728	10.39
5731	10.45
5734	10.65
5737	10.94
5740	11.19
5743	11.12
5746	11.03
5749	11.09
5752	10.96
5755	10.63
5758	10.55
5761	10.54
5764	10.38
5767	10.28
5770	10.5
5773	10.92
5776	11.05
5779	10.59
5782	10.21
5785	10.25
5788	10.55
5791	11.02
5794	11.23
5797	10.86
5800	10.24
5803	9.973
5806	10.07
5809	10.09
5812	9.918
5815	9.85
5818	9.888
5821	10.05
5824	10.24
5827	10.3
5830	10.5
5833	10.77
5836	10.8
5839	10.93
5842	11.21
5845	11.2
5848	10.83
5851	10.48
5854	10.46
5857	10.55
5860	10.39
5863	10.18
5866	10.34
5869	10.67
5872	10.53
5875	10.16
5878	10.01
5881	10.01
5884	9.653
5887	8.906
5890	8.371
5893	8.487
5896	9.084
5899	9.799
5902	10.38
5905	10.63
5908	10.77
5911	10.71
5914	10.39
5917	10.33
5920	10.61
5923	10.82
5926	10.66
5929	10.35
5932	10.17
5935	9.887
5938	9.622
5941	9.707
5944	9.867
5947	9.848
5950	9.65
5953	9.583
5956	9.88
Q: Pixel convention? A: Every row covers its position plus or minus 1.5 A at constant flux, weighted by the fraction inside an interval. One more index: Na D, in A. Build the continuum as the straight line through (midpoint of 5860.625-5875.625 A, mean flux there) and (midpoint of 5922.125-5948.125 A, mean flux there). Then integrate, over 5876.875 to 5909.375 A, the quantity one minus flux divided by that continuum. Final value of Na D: 2.0 A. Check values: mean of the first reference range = 10.4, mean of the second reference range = 10.1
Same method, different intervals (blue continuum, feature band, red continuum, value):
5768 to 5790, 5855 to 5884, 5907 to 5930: 0.82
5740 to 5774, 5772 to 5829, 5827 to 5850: 2.20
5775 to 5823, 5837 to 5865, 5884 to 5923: -1.54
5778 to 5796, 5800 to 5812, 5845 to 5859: 0.67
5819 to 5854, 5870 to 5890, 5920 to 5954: 1.16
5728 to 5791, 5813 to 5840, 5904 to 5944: 0.50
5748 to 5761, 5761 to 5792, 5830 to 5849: 0.69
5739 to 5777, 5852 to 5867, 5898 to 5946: 0.13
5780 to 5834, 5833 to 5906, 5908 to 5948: 0.81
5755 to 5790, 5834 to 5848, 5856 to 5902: -1.29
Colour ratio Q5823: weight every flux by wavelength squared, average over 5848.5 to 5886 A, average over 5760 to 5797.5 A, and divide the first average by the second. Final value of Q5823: 1.0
